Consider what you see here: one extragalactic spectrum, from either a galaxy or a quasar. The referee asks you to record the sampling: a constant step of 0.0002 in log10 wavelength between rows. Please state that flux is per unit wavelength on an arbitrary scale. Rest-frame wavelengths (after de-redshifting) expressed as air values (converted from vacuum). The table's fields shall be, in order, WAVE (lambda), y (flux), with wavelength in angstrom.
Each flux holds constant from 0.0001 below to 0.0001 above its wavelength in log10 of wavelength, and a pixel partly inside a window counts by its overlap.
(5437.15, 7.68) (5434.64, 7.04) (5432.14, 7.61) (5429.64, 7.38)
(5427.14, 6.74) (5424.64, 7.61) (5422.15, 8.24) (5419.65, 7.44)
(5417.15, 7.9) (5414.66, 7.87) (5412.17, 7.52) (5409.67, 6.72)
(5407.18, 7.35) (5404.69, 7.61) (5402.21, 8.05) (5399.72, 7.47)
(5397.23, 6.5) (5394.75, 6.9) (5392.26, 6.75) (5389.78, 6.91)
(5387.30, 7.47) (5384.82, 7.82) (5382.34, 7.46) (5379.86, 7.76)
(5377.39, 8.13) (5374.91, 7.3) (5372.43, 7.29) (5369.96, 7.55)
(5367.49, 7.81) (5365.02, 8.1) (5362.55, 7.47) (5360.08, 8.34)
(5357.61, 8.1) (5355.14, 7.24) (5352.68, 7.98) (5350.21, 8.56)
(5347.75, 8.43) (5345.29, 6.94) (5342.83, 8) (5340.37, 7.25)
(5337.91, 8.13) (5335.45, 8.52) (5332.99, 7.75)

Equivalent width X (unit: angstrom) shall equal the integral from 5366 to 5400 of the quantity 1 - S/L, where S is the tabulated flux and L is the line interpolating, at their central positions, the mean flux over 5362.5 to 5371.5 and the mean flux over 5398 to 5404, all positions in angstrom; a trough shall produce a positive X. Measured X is 1.5 angstrom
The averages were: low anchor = 7.76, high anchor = 7.65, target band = 7.37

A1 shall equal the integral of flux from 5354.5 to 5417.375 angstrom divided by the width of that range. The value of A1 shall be 7.51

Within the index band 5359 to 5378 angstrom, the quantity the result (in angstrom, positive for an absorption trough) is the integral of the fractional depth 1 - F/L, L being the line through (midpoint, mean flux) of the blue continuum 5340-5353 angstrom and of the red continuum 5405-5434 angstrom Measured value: 0.1 angstrom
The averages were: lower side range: 7.89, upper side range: 7.48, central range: 7.73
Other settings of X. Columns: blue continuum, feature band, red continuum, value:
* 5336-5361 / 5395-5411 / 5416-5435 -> 0.8 angstrom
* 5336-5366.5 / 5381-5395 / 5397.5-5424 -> 0.8 angstrom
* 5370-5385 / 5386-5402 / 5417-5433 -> 1.1 angstrom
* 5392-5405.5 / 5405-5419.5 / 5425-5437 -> -0.5 angstrom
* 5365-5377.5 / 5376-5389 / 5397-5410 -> -0.3 angstrom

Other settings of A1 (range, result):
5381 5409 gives 7.29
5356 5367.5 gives 7.95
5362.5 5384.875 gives 7.67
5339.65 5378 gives 7.78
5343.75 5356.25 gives 7.84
